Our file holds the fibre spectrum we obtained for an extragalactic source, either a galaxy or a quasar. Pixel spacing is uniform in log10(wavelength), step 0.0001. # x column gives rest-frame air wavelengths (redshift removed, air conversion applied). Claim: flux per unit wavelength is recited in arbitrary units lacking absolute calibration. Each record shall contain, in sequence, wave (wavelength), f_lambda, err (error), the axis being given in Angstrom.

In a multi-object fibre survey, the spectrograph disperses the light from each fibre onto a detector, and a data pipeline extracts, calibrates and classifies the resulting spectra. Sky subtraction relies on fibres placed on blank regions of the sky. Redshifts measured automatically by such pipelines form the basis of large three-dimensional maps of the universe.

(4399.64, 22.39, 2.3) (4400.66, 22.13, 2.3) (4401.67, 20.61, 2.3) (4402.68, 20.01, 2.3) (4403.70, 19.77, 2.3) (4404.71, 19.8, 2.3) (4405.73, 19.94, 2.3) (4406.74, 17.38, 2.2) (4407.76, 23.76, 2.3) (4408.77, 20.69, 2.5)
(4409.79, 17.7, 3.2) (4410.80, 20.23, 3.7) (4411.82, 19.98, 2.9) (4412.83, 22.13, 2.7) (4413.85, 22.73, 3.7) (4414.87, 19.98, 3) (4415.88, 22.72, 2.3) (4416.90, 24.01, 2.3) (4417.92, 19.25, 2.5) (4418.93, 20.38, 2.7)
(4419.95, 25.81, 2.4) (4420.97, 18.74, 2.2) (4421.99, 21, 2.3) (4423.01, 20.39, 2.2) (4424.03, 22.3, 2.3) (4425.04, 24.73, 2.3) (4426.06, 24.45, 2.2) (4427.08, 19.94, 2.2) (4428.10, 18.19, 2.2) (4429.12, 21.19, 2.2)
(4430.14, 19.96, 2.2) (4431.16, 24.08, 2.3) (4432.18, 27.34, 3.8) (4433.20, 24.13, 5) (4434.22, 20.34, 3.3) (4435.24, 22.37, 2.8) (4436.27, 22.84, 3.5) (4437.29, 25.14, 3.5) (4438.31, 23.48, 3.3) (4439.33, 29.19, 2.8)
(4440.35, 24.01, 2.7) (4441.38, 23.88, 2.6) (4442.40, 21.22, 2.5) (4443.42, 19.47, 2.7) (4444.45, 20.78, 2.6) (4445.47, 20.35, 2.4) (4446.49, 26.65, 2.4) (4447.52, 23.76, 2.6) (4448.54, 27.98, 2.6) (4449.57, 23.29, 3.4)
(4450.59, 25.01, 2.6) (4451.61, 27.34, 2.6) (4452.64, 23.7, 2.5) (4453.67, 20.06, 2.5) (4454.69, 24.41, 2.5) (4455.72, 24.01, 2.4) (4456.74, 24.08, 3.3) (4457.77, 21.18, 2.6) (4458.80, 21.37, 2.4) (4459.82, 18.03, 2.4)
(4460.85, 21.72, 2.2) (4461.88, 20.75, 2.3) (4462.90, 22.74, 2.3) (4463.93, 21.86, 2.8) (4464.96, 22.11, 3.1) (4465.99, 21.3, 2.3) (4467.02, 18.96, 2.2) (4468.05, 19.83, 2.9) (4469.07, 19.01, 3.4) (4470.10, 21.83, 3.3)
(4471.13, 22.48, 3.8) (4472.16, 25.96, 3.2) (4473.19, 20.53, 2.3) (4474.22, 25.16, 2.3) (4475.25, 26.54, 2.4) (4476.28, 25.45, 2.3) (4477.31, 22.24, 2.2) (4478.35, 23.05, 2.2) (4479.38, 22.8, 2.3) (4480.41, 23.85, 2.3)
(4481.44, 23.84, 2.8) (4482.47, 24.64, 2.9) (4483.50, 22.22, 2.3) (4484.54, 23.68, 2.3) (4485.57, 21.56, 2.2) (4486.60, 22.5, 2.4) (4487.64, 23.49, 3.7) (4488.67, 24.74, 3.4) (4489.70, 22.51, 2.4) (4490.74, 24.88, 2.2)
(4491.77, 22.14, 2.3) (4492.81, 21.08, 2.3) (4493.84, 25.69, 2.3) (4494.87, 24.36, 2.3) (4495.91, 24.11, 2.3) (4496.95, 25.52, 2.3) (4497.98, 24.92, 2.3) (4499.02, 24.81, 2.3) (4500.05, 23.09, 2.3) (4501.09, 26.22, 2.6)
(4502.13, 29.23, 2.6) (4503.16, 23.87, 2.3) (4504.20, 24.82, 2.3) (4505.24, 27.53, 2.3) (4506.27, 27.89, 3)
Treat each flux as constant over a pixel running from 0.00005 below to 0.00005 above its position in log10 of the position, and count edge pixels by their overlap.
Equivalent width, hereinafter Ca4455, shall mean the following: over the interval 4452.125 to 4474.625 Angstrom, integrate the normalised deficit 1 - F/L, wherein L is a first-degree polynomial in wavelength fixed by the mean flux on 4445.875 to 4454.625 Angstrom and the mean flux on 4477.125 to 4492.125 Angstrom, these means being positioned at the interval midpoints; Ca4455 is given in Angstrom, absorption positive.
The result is 2.1 Angstrom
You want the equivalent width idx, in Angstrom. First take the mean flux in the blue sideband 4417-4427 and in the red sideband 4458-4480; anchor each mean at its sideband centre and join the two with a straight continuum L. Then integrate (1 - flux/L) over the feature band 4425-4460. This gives -1.8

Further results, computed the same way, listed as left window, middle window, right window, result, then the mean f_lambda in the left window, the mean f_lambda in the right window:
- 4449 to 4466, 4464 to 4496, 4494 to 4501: 1.1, 22.6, 24.6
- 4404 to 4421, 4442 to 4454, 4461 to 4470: -1.4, 20.9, 20.9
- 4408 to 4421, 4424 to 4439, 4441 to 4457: -0.3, 21.3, 23.5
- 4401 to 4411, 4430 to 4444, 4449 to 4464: -1.2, 20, 22.7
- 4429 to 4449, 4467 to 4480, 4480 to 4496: 0.4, 23.4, 23.4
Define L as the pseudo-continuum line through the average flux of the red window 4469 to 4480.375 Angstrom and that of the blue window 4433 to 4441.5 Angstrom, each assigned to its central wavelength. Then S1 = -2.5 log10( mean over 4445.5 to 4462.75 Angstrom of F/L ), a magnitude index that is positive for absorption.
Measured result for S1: 0.02 mag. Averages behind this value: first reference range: 23.9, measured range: 23.2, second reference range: 23.4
